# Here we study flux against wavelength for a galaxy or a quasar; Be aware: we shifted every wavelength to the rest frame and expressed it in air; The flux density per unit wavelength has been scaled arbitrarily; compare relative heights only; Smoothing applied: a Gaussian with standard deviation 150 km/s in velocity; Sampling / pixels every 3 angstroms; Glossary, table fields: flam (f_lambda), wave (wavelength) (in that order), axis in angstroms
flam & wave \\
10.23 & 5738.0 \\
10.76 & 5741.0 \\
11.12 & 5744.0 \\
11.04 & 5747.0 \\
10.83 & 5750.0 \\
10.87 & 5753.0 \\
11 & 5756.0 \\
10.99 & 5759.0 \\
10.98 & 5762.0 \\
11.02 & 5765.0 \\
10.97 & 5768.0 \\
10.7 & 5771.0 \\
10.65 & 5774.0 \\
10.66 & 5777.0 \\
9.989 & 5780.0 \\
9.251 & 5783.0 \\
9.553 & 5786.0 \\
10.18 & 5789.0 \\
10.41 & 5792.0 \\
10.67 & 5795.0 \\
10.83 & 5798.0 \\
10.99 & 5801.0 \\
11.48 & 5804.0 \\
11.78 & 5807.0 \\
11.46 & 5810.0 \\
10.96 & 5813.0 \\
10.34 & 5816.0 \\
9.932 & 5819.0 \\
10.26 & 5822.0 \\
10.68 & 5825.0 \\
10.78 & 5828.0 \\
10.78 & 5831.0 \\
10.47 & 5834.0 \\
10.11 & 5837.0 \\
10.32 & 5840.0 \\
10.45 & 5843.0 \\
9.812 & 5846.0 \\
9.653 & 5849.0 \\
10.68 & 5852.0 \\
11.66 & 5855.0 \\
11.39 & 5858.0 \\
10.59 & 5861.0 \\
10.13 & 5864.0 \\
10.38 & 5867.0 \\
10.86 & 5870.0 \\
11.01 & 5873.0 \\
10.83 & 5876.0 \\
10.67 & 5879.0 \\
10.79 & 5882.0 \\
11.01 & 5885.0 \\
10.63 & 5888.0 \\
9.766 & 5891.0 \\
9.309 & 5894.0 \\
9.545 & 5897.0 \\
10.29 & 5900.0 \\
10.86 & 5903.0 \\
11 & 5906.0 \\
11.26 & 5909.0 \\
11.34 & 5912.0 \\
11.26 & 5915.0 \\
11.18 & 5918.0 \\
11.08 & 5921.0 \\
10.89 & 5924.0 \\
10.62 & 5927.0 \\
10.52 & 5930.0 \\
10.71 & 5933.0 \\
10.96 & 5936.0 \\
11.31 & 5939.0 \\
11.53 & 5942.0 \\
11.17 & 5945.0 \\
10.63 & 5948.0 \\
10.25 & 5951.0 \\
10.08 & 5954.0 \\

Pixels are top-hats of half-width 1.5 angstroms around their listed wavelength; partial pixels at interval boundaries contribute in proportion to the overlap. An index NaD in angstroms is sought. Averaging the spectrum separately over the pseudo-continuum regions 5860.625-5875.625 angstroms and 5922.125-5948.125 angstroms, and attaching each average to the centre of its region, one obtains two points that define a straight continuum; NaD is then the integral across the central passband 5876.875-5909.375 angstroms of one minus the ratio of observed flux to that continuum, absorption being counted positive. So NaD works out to 0.88 angstroms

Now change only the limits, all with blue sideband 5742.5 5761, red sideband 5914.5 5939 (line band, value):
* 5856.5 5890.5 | 0.64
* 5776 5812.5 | 1.15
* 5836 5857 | 1.01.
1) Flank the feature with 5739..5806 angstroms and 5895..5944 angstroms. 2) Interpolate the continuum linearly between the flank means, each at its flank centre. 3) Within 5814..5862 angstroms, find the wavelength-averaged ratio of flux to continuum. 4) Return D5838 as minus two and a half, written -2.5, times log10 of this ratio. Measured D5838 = 0.03 mag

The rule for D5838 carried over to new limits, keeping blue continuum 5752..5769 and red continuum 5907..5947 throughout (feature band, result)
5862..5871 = 0.059 mag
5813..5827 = 0.062 mag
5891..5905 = 0.106 mag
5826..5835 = 0.032 mag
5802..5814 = -0.041 mag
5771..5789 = 0.092 mag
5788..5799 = 0.047 mag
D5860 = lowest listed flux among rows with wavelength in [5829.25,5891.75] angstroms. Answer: 9.653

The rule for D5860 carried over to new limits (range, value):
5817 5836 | 9.932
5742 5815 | 9.251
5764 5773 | 10.7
